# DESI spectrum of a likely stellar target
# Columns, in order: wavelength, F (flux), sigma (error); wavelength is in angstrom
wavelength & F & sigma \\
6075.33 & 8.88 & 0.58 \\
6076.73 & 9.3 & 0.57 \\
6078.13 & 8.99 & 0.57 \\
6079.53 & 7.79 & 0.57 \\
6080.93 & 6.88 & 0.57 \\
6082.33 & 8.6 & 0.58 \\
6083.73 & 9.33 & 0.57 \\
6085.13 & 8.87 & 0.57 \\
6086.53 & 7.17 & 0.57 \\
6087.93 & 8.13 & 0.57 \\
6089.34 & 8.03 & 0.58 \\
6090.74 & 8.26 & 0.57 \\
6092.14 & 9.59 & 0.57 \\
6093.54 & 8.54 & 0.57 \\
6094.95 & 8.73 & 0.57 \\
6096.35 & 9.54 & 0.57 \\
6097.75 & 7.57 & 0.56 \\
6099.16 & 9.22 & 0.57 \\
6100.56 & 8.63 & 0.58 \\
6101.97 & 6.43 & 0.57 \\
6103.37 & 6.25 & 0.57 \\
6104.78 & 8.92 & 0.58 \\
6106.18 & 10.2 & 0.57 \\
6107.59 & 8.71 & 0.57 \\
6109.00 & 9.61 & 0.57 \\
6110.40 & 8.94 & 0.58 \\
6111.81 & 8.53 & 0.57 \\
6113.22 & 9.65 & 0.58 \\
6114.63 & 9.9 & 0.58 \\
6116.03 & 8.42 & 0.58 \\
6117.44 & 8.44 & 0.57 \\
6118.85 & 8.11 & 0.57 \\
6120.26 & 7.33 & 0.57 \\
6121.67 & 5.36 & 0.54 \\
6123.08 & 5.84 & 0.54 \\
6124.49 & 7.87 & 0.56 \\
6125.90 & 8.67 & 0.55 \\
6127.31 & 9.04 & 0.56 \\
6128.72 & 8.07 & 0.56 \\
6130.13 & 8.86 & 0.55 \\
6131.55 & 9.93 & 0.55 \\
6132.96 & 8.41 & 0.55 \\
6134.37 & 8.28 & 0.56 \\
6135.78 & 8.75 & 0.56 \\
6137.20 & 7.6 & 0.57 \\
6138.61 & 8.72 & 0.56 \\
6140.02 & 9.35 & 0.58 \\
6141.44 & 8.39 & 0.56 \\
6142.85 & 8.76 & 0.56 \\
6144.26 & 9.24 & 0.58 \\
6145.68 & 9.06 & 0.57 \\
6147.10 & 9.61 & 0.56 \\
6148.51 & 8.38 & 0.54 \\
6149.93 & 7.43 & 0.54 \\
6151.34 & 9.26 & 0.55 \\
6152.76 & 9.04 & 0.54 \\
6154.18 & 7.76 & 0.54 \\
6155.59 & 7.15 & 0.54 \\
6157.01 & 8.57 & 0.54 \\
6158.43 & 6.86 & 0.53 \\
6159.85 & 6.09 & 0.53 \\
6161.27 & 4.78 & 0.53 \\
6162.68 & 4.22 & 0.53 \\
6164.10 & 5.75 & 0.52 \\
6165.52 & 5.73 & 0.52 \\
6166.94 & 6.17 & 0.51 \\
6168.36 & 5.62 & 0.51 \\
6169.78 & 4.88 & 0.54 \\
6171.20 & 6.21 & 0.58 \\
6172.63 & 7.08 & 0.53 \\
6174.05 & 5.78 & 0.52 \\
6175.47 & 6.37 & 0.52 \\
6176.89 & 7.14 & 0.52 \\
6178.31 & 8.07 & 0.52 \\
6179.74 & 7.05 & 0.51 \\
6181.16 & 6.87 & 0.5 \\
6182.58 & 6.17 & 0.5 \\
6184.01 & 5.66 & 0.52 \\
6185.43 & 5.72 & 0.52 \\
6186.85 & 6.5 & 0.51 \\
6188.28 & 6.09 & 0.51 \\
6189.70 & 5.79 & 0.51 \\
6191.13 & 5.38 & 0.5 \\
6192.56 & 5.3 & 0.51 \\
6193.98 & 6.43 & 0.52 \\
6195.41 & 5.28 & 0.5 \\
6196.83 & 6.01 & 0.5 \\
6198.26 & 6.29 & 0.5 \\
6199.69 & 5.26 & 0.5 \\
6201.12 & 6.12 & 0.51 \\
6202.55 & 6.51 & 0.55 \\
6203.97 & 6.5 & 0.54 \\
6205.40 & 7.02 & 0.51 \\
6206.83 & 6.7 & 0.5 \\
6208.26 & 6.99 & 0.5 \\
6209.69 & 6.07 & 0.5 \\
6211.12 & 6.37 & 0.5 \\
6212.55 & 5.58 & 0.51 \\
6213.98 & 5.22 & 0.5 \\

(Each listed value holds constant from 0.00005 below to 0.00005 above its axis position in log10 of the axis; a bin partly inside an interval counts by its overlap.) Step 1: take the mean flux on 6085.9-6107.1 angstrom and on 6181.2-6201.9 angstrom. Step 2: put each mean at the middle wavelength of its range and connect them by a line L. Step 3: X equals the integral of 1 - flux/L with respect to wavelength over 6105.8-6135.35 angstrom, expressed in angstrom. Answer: -2.8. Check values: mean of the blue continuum 8.35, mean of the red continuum 5.89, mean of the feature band 8.47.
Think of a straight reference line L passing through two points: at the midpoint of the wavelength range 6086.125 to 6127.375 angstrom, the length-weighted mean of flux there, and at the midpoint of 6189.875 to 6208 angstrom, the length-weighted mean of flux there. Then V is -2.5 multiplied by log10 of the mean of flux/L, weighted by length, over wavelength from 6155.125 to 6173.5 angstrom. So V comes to 0.14 mag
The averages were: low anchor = 8.32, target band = 6.07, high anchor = 6.08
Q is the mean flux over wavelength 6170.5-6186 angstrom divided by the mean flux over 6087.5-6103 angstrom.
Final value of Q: 0.78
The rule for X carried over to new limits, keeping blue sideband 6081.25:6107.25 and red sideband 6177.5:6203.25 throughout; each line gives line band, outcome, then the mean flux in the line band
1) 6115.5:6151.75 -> -4.3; 8.35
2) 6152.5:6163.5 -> 0.3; 6.71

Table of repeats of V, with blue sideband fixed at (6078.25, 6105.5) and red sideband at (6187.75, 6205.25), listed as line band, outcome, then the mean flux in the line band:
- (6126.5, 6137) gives -0.18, 8.7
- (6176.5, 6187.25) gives -0.06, 6.64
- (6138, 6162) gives -0.17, 8.14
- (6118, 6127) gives 0.04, 7.3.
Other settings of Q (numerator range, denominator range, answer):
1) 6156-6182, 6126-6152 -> 0.72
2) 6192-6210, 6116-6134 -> 0.77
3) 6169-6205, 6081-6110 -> 0.73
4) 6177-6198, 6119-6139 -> 0.77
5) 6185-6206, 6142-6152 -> 0.68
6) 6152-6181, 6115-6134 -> 0.81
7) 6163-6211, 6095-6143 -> 0.73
